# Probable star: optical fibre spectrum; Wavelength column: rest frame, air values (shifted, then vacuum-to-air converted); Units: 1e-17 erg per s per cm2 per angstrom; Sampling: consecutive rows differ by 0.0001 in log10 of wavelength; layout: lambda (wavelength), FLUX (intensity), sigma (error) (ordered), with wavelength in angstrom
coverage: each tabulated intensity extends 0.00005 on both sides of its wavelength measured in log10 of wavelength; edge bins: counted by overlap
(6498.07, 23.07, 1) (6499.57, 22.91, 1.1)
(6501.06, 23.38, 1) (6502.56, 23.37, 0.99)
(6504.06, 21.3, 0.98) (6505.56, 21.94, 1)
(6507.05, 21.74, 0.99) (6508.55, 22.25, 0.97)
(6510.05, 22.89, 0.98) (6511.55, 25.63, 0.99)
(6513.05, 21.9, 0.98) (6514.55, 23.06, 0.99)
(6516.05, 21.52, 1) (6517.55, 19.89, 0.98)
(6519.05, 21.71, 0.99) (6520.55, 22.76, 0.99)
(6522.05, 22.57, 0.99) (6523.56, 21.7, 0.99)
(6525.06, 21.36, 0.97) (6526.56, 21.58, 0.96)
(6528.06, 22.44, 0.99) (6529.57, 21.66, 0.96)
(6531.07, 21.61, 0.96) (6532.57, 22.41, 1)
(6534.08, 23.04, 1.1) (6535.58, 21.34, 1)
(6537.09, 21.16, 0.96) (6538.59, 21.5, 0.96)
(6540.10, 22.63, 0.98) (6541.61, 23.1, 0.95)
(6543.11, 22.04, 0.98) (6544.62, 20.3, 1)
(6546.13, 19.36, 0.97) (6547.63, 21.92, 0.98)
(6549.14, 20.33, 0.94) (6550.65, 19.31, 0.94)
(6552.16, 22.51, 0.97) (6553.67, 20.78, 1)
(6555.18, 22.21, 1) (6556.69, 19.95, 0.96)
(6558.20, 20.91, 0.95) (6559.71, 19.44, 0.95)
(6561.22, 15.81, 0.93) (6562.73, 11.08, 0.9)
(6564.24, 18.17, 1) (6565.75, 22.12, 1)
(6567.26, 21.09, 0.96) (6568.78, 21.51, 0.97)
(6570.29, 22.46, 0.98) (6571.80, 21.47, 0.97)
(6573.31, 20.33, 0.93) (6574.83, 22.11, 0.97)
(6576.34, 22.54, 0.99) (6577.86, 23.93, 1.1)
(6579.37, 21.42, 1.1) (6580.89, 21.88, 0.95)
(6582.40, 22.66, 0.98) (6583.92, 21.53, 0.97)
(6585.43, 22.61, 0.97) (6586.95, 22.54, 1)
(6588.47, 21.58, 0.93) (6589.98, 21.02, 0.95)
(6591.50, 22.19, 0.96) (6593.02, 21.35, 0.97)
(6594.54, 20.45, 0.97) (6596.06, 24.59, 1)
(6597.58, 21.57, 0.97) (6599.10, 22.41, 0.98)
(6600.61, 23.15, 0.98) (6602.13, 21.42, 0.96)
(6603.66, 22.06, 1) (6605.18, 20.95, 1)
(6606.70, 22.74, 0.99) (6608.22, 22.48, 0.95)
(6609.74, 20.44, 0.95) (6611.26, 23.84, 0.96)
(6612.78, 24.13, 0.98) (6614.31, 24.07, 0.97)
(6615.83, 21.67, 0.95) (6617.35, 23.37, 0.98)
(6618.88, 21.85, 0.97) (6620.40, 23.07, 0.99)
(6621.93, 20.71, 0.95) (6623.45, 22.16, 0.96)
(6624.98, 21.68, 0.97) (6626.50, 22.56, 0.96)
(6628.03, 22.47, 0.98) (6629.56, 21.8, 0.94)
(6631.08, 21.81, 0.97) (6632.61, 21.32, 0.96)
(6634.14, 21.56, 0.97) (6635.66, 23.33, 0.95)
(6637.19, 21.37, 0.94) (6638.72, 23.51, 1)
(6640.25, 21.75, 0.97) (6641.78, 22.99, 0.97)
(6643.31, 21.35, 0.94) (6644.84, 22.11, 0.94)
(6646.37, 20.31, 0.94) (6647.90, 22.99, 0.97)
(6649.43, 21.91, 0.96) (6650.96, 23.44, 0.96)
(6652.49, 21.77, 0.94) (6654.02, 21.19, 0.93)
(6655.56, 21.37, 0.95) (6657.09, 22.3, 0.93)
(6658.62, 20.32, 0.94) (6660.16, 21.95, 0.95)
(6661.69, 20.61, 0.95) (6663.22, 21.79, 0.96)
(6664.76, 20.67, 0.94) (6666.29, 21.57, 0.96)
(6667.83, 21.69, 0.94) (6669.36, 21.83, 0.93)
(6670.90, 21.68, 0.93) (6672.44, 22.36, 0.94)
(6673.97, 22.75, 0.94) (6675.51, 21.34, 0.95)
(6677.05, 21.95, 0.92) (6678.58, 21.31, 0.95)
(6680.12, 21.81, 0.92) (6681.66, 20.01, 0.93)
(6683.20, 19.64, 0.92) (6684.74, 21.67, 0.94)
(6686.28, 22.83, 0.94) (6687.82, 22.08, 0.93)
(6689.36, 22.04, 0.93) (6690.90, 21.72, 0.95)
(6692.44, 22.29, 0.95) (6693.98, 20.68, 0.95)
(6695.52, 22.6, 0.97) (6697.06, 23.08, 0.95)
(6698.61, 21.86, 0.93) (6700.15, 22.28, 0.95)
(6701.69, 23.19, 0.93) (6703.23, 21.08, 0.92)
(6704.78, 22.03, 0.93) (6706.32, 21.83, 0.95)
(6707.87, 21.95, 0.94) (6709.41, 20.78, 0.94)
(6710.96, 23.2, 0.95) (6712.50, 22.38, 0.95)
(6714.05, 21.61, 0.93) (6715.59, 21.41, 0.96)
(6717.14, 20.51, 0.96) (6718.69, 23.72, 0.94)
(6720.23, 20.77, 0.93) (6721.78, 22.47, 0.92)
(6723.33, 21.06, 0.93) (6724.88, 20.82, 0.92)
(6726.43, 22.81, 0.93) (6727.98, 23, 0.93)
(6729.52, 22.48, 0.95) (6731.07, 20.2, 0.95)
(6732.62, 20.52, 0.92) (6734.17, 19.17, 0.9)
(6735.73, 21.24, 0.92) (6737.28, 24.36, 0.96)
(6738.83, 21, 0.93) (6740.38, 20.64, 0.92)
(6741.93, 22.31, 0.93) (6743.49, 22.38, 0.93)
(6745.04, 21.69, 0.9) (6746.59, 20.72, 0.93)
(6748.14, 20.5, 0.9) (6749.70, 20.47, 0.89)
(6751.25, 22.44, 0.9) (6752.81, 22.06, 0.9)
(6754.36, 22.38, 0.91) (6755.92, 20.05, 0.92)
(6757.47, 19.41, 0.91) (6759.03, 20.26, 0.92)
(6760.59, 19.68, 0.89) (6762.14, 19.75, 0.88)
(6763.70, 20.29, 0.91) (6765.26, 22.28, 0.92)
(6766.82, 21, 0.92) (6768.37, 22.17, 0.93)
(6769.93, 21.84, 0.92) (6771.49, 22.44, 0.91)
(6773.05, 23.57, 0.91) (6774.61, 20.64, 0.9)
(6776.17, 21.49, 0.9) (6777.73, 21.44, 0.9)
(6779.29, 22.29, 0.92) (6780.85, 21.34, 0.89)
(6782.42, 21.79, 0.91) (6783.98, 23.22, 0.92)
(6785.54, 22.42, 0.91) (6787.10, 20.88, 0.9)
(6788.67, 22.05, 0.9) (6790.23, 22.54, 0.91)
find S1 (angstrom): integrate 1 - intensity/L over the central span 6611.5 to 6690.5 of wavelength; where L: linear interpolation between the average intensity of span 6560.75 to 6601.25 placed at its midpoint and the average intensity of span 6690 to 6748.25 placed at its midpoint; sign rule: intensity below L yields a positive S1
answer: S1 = -1.5 angstrom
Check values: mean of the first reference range 21.3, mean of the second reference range 21.8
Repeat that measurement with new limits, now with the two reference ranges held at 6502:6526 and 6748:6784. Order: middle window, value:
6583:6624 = -0.6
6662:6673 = 0.0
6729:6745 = 0.0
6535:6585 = 2.6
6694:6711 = -0.4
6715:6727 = -0.1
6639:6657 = -0.2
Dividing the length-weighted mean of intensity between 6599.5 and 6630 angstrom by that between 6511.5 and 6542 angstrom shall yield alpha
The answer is 1.01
